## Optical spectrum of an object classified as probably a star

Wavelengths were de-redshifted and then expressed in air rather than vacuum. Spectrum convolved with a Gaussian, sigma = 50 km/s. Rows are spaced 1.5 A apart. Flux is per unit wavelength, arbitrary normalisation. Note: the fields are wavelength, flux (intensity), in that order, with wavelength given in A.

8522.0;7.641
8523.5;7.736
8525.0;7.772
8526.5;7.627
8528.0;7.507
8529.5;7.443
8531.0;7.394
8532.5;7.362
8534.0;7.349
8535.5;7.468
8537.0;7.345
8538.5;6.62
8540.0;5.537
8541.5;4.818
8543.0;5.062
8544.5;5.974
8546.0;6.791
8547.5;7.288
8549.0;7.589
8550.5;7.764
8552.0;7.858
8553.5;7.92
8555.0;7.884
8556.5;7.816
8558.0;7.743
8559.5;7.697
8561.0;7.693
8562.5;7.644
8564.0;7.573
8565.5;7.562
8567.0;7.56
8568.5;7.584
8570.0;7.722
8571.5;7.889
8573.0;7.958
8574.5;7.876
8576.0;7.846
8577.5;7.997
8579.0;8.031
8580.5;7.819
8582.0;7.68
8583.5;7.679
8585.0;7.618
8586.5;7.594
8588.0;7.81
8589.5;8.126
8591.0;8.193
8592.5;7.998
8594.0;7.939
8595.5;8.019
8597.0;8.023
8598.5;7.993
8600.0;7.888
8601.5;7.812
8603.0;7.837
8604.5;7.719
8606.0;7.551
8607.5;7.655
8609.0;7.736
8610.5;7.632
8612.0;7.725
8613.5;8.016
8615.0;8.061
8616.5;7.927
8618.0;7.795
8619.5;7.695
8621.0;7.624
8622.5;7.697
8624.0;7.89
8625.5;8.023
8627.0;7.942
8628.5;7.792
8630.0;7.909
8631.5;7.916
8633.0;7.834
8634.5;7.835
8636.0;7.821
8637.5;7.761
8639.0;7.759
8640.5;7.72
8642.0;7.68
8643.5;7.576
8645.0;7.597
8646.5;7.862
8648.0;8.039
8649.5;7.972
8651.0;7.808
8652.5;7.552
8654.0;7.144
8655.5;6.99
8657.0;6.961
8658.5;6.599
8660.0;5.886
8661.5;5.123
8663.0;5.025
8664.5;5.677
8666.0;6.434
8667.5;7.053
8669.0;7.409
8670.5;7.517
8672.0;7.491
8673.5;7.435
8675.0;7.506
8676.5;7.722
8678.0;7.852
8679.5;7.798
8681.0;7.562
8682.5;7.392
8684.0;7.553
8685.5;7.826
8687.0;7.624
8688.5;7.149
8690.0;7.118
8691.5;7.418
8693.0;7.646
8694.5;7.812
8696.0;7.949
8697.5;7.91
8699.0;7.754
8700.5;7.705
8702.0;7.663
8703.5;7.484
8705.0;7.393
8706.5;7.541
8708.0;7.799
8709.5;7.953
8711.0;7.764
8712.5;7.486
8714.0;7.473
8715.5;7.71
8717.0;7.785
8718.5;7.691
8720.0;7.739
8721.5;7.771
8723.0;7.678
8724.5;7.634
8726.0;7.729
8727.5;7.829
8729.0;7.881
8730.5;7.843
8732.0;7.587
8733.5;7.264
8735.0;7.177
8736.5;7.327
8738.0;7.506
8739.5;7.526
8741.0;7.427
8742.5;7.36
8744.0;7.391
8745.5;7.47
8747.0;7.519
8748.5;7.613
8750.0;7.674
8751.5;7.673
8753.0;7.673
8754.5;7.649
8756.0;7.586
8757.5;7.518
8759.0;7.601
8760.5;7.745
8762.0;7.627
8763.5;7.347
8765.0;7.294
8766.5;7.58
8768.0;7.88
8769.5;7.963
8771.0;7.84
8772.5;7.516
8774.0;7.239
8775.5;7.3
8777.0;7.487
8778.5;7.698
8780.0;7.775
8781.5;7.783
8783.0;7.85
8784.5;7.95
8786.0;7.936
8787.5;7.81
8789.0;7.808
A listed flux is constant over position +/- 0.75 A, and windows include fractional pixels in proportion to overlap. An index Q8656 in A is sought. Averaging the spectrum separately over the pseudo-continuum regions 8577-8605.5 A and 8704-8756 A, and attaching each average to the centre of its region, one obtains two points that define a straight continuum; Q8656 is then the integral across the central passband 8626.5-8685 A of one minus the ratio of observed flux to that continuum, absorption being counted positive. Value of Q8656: 3.1 A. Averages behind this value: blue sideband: 7.88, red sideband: 7.6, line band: 7.35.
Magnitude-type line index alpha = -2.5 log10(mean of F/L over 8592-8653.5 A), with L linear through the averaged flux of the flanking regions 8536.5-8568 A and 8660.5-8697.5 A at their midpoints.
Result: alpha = -0.09 mag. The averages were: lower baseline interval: 7.13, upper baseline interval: 7.22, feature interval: 7.82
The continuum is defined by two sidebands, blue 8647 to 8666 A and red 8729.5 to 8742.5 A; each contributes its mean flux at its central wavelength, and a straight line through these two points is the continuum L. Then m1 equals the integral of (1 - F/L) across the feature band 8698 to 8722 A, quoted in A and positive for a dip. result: -1.5 A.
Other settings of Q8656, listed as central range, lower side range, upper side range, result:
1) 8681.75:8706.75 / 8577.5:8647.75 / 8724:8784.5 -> 0.3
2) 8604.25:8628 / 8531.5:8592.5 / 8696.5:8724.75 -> -0.8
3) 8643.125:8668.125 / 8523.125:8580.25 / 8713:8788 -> 2.0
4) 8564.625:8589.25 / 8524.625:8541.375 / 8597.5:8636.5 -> -0.9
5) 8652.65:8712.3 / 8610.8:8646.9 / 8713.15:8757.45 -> 3.2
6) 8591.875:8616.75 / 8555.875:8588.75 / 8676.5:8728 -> -0.4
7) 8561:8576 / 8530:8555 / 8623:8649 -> -1.1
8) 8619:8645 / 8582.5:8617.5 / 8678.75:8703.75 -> -0.1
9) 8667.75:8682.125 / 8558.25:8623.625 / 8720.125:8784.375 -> 0.2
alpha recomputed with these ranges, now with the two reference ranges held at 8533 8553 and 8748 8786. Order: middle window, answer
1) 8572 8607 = -0.14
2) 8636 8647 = -0.08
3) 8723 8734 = -0.03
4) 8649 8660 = 0.00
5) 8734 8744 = 0.02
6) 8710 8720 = -0.03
